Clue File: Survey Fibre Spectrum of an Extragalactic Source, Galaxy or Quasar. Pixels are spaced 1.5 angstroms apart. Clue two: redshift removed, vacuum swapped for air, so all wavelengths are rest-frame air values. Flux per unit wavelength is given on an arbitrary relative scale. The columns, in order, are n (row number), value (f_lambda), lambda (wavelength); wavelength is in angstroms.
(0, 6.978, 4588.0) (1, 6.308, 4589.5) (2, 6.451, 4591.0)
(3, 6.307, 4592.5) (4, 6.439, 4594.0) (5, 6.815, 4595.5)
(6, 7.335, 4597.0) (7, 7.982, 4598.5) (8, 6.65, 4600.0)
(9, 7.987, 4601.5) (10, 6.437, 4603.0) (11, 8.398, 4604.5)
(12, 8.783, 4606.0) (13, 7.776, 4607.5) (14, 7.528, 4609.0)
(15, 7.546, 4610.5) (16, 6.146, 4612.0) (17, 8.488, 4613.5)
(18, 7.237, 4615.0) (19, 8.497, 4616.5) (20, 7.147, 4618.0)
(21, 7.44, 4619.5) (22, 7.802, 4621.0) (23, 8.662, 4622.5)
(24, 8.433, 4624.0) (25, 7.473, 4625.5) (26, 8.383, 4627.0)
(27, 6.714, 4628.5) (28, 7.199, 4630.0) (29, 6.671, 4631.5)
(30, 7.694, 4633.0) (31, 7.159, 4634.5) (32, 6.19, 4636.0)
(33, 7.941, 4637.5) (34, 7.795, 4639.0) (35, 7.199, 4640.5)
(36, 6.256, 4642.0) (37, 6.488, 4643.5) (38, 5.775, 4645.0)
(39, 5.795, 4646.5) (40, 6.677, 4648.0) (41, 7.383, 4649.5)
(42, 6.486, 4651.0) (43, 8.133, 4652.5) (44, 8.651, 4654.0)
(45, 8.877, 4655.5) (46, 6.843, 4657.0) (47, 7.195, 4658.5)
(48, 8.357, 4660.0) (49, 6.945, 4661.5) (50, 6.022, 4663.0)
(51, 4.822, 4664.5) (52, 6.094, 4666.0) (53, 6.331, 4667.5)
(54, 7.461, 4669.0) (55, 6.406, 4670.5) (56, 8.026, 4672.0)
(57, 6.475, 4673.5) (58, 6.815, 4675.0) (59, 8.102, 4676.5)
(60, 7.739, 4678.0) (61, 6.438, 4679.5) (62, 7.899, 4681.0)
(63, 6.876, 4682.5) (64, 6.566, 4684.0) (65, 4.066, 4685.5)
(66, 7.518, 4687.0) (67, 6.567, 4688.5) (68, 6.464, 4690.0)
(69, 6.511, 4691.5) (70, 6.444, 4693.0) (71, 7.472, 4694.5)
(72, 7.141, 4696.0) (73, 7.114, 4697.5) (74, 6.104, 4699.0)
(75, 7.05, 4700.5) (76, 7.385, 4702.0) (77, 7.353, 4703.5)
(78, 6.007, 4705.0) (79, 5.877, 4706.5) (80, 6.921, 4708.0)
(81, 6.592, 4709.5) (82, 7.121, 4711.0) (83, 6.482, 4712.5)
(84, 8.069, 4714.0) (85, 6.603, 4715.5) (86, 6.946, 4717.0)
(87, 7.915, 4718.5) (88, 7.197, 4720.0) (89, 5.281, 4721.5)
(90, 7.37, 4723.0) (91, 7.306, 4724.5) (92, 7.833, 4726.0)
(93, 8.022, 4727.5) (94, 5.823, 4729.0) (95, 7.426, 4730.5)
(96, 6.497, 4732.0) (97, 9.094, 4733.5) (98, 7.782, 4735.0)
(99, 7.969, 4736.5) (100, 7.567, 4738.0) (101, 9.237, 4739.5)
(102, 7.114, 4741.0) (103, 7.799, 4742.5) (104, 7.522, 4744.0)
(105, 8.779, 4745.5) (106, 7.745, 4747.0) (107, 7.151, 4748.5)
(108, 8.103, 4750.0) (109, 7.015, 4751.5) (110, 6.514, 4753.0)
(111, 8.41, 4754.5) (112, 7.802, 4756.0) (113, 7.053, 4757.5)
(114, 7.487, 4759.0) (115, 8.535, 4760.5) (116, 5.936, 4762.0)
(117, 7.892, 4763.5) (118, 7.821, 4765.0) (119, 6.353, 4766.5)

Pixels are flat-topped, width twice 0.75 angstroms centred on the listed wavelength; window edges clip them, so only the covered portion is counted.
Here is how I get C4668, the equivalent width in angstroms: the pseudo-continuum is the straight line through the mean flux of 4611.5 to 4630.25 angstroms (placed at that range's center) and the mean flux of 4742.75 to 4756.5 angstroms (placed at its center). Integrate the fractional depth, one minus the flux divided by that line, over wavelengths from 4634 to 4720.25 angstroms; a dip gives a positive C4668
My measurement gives 8.7 angstroms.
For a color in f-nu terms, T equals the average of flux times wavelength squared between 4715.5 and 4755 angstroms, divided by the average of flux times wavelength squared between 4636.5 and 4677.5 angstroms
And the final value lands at 1.10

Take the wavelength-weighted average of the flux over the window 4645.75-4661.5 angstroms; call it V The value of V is 7.42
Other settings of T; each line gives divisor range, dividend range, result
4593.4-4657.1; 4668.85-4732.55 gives 0.97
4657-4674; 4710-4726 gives 1.07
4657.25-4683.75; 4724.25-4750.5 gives 1.14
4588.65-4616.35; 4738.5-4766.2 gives 1.12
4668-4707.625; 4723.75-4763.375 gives 1.14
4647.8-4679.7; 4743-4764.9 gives 1.11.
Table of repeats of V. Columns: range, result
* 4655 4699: 6.86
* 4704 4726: 6.87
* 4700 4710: 6.74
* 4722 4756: 7.63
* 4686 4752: 7.2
